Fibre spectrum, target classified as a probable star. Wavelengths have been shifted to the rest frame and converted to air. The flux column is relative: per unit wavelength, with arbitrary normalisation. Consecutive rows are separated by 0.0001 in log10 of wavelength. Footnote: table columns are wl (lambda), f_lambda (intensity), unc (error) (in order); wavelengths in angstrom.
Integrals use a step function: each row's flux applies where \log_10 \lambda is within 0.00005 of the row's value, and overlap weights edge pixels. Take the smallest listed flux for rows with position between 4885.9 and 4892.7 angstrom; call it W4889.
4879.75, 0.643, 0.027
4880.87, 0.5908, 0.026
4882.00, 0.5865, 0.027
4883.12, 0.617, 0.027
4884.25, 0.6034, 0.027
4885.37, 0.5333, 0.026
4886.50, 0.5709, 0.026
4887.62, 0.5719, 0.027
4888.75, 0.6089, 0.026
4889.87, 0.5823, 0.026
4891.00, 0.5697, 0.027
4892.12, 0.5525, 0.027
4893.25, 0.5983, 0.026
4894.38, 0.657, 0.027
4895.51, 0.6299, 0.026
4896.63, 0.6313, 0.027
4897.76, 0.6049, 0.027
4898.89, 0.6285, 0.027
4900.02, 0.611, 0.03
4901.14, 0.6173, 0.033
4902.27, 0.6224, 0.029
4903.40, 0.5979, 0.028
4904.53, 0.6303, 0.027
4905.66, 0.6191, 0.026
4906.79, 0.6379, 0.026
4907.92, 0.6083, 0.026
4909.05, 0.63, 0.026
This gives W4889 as 0.5525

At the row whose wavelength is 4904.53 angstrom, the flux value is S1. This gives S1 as 0.6303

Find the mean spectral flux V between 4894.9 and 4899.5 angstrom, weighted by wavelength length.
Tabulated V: 0.624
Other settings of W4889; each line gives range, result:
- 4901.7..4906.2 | 0.5979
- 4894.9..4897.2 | 0.6299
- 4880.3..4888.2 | 0.5333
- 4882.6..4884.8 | 0.6034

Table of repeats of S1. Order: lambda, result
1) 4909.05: 0.63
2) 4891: 0.5697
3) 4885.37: 0.5333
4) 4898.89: 0.6285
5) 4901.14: 0.6173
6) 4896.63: 0.6313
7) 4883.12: 0.617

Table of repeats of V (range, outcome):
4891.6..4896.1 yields 0.61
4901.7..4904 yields 0.61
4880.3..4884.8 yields 0.599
